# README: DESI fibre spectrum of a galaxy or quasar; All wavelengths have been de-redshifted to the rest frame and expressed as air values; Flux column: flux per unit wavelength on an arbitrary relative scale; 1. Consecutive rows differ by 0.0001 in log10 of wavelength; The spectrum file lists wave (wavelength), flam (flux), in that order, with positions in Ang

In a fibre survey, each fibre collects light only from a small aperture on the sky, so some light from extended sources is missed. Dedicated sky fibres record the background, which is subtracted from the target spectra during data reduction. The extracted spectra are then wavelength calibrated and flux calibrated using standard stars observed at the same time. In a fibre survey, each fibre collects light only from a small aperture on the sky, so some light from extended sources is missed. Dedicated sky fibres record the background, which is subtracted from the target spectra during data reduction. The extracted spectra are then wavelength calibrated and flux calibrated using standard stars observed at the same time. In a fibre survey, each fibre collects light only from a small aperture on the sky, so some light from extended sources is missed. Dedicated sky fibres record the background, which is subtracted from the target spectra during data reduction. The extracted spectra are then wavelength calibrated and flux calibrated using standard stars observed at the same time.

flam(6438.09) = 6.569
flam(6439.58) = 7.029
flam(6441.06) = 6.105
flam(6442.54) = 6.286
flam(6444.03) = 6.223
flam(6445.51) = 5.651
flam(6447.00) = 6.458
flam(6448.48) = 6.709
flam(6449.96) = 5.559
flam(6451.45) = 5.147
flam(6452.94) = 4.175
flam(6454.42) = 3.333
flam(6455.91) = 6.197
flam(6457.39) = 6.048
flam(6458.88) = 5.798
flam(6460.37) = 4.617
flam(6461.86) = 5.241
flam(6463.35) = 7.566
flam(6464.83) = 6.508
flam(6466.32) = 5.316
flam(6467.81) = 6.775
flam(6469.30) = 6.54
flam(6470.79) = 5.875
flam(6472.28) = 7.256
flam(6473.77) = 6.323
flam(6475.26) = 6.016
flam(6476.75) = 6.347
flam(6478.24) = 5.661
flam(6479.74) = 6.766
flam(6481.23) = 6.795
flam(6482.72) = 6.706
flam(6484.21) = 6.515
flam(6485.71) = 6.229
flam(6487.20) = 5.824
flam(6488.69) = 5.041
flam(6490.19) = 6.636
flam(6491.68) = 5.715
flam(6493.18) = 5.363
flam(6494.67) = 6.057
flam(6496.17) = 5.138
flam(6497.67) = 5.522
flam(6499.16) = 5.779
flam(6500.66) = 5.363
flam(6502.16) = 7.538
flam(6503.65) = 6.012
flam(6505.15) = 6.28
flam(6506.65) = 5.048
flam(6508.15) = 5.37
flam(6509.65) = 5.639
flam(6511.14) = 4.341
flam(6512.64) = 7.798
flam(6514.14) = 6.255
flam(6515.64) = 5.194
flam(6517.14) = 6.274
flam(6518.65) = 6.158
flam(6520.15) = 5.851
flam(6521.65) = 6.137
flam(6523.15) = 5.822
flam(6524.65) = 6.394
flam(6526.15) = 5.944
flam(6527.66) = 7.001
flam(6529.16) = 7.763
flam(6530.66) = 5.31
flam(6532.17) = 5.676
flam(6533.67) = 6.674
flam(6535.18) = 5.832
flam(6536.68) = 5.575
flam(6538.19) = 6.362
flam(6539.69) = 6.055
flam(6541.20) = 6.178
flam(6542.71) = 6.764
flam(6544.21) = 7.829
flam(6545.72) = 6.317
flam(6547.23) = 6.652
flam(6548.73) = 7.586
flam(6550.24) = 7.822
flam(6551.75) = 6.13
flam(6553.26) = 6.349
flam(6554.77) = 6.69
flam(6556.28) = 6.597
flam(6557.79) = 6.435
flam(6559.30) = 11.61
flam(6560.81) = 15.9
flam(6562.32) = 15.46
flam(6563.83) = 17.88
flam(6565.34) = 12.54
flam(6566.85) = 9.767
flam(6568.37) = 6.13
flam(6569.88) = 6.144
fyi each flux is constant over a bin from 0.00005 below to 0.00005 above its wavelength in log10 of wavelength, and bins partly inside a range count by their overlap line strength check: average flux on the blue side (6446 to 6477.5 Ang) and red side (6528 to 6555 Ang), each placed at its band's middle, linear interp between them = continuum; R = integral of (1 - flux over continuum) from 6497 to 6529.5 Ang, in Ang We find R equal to 1.4 Ang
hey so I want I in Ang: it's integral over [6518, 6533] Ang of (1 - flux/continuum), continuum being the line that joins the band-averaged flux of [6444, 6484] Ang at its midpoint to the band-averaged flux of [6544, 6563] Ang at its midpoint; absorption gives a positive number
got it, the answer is 3.0 Ang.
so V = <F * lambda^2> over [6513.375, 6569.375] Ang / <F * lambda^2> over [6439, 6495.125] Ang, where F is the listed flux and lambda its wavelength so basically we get 1.3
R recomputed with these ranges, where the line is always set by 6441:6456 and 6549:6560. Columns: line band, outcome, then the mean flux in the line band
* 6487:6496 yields 0.8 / 5.73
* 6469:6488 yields -0.9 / 6.37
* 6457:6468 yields -0.2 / 5.94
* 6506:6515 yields 1.2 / 5.75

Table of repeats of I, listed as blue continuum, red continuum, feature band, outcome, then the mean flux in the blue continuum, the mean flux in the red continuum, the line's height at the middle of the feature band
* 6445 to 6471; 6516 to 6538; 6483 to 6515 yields 0.55 Ang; 5.75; 6.16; 5.99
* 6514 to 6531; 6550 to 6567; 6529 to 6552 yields 4.85 Ang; 6.19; 10.4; 8.28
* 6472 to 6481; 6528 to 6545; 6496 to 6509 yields 1.15 Ang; 6.37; 6.38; 6.38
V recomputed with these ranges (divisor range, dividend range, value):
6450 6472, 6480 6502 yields 1.06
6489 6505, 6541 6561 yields 1.31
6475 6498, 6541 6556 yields 1.16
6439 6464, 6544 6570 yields 1.65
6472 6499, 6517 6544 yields 1.04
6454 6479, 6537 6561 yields 1.26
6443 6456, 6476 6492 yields 1.15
